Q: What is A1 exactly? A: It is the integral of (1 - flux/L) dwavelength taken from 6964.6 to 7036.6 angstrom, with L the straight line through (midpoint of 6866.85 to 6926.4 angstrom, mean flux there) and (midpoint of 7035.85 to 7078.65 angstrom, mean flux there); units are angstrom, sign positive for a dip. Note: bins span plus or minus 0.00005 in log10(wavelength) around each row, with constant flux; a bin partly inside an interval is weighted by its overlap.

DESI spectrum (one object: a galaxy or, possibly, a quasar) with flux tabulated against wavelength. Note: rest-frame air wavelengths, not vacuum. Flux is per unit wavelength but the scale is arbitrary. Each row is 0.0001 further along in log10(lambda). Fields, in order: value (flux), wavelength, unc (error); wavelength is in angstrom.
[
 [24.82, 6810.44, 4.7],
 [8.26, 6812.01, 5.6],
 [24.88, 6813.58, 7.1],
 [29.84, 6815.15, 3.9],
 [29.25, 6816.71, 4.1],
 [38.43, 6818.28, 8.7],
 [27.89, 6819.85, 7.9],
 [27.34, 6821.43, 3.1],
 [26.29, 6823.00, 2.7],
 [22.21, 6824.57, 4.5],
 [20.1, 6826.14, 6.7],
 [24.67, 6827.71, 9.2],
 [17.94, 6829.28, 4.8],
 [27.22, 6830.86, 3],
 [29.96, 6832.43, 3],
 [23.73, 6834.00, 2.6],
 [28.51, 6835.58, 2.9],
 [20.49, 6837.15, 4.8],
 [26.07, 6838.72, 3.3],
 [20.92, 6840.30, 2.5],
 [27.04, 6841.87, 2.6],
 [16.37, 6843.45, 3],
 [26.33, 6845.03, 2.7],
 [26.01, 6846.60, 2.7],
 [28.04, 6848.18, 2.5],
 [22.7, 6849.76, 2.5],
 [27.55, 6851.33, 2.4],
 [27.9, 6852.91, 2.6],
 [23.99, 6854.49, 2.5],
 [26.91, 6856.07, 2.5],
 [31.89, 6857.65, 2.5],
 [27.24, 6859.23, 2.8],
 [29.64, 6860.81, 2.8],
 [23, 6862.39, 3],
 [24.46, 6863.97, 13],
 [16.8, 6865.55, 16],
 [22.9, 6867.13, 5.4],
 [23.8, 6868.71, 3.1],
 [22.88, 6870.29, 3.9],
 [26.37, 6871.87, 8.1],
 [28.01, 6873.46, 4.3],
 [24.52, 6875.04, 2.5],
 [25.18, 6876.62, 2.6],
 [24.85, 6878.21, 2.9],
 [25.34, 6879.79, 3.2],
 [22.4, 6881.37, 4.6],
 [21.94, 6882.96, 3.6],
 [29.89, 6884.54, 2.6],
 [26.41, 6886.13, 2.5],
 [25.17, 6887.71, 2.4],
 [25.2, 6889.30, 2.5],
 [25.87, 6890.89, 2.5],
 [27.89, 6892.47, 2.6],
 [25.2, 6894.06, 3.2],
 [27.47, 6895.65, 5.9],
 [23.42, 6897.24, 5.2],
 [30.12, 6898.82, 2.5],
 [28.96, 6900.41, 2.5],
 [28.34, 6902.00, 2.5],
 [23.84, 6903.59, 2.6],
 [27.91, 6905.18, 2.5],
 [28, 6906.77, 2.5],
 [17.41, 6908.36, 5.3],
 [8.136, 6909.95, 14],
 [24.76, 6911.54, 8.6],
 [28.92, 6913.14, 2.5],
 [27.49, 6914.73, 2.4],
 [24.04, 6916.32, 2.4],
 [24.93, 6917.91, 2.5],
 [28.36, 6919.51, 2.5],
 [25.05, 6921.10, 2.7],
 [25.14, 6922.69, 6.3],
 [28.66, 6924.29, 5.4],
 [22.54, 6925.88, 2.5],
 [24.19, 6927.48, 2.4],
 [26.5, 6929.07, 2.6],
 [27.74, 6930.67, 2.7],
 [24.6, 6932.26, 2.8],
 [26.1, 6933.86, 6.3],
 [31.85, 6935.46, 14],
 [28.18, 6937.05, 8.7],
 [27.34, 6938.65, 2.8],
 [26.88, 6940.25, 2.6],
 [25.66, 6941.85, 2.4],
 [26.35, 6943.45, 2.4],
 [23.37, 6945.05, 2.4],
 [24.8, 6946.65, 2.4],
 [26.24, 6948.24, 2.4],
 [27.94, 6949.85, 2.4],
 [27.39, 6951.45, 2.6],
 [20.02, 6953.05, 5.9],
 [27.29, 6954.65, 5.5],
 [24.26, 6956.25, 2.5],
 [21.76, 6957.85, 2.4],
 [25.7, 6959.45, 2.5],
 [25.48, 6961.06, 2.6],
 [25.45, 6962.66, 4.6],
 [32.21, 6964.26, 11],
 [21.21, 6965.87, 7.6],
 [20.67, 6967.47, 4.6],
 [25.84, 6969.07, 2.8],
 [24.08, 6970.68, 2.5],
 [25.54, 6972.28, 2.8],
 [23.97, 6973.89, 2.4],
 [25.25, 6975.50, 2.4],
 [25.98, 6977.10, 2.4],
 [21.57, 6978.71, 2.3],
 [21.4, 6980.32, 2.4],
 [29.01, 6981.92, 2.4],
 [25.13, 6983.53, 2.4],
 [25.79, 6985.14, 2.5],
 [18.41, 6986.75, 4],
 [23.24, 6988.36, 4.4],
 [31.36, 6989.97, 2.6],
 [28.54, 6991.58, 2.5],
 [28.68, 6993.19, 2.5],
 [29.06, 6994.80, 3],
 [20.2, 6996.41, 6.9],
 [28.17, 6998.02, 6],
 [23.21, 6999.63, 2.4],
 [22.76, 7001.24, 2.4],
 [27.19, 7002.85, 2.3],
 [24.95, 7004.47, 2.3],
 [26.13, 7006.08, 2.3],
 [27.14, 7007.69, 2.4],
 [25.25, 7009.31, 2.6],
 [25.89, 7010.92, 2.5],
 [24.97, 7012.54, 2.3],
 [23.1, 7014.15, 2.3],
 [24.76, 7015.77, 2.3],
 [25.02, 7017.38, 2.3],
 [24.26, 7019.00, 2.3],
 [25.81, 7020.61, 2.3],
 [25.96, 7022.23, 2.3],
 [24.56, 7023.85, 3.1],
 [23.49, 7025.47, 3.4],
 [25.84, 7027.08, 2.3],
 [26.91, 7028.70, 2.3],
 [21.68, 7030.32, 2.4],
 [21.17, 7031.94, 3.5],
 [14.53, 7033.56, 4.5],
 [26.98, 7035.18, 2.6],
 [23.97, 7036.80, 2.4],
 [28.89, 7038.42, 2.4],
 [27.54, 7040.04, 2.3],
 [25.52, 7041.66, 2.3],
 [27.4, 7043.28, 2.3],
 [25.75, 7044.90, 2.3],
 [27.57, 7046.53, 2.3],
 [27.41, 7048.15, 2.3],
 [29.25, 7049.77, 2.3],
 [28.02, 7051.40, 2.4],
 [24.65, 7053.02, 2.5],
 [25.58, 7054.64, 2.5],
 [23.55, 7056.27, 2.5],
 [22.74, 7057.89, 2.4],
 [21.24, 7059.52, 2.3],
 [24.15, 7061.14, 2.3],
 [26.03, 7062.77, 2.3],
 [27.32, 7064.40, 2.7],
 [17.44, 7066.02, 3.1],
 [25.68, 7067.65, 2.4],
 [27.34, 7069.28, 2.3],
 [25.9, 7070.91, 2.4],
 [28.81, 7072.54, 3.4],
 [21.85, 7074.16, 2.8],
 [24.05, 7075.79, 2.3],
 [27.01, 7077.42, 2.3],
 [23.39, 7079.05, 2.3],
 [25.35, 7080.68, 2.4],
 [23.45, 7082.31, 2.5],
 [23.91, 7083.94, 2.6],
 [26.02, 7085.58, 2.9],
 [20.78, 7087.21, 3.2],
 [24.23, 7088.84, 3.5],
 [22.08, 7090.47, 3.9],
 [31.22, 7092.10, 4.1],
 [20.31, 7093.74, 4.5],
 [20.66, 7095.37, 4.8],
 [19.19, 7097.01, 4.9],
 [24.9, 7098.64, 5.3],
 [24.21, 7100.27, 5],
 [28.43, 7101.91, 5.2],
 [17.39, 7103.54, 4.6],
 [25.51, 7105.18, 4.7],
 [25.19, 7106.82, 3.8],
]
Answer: 2.1 angstrom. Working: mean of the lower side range 25.2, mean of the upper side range 25.5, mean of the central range 24.7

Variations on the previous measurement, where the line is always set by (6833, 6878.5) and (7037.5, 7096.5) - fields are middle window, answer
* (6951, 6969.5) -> 0.23 angstrom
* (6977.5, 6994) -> -0.21 angstrom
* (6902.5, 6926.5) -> 0.57 angstrom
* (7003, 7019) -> -0.17 angstrom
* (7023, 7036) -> 0.97 angstrom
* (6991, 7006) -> -0.49 angstrom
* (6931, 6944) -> -1.12 angstrom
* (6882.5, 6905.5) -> -1.43 angstrom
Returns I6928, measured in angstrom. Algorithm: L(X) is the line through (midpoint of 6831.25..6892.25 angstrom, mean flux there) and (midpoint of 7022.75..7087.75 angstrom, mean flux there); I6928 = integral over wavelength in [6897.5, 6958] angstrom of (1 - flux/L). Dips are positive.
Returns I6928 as -1.2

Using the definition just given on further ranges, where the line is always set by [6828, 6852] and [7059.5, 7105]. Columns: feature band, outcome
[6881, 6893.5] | -0.6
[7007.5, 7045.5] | -1.0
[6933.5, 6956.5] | -1.8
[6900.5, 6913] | 0.6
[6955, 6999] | -1.5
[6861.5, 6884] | 0.6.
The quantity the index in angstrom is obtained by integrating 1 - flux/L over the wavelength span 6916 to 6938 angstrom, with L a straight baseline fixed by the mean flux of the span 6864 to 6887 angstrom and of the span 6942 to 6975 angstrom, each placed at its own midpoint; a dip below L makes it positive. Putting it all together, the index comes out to -1.4 angstrom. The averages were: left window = 24.4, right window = 25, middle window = 26.3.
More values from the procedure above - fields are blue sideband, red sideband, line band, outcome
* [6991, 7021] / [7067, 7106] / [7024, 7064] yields -0.2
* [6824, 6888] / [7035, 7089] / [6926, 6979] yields -1.0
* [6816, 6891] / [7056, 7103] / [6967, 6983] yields 0.2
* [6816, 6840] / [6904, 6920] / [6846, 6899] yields -1.6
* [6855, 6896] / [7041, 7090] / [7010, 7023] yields 0.1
